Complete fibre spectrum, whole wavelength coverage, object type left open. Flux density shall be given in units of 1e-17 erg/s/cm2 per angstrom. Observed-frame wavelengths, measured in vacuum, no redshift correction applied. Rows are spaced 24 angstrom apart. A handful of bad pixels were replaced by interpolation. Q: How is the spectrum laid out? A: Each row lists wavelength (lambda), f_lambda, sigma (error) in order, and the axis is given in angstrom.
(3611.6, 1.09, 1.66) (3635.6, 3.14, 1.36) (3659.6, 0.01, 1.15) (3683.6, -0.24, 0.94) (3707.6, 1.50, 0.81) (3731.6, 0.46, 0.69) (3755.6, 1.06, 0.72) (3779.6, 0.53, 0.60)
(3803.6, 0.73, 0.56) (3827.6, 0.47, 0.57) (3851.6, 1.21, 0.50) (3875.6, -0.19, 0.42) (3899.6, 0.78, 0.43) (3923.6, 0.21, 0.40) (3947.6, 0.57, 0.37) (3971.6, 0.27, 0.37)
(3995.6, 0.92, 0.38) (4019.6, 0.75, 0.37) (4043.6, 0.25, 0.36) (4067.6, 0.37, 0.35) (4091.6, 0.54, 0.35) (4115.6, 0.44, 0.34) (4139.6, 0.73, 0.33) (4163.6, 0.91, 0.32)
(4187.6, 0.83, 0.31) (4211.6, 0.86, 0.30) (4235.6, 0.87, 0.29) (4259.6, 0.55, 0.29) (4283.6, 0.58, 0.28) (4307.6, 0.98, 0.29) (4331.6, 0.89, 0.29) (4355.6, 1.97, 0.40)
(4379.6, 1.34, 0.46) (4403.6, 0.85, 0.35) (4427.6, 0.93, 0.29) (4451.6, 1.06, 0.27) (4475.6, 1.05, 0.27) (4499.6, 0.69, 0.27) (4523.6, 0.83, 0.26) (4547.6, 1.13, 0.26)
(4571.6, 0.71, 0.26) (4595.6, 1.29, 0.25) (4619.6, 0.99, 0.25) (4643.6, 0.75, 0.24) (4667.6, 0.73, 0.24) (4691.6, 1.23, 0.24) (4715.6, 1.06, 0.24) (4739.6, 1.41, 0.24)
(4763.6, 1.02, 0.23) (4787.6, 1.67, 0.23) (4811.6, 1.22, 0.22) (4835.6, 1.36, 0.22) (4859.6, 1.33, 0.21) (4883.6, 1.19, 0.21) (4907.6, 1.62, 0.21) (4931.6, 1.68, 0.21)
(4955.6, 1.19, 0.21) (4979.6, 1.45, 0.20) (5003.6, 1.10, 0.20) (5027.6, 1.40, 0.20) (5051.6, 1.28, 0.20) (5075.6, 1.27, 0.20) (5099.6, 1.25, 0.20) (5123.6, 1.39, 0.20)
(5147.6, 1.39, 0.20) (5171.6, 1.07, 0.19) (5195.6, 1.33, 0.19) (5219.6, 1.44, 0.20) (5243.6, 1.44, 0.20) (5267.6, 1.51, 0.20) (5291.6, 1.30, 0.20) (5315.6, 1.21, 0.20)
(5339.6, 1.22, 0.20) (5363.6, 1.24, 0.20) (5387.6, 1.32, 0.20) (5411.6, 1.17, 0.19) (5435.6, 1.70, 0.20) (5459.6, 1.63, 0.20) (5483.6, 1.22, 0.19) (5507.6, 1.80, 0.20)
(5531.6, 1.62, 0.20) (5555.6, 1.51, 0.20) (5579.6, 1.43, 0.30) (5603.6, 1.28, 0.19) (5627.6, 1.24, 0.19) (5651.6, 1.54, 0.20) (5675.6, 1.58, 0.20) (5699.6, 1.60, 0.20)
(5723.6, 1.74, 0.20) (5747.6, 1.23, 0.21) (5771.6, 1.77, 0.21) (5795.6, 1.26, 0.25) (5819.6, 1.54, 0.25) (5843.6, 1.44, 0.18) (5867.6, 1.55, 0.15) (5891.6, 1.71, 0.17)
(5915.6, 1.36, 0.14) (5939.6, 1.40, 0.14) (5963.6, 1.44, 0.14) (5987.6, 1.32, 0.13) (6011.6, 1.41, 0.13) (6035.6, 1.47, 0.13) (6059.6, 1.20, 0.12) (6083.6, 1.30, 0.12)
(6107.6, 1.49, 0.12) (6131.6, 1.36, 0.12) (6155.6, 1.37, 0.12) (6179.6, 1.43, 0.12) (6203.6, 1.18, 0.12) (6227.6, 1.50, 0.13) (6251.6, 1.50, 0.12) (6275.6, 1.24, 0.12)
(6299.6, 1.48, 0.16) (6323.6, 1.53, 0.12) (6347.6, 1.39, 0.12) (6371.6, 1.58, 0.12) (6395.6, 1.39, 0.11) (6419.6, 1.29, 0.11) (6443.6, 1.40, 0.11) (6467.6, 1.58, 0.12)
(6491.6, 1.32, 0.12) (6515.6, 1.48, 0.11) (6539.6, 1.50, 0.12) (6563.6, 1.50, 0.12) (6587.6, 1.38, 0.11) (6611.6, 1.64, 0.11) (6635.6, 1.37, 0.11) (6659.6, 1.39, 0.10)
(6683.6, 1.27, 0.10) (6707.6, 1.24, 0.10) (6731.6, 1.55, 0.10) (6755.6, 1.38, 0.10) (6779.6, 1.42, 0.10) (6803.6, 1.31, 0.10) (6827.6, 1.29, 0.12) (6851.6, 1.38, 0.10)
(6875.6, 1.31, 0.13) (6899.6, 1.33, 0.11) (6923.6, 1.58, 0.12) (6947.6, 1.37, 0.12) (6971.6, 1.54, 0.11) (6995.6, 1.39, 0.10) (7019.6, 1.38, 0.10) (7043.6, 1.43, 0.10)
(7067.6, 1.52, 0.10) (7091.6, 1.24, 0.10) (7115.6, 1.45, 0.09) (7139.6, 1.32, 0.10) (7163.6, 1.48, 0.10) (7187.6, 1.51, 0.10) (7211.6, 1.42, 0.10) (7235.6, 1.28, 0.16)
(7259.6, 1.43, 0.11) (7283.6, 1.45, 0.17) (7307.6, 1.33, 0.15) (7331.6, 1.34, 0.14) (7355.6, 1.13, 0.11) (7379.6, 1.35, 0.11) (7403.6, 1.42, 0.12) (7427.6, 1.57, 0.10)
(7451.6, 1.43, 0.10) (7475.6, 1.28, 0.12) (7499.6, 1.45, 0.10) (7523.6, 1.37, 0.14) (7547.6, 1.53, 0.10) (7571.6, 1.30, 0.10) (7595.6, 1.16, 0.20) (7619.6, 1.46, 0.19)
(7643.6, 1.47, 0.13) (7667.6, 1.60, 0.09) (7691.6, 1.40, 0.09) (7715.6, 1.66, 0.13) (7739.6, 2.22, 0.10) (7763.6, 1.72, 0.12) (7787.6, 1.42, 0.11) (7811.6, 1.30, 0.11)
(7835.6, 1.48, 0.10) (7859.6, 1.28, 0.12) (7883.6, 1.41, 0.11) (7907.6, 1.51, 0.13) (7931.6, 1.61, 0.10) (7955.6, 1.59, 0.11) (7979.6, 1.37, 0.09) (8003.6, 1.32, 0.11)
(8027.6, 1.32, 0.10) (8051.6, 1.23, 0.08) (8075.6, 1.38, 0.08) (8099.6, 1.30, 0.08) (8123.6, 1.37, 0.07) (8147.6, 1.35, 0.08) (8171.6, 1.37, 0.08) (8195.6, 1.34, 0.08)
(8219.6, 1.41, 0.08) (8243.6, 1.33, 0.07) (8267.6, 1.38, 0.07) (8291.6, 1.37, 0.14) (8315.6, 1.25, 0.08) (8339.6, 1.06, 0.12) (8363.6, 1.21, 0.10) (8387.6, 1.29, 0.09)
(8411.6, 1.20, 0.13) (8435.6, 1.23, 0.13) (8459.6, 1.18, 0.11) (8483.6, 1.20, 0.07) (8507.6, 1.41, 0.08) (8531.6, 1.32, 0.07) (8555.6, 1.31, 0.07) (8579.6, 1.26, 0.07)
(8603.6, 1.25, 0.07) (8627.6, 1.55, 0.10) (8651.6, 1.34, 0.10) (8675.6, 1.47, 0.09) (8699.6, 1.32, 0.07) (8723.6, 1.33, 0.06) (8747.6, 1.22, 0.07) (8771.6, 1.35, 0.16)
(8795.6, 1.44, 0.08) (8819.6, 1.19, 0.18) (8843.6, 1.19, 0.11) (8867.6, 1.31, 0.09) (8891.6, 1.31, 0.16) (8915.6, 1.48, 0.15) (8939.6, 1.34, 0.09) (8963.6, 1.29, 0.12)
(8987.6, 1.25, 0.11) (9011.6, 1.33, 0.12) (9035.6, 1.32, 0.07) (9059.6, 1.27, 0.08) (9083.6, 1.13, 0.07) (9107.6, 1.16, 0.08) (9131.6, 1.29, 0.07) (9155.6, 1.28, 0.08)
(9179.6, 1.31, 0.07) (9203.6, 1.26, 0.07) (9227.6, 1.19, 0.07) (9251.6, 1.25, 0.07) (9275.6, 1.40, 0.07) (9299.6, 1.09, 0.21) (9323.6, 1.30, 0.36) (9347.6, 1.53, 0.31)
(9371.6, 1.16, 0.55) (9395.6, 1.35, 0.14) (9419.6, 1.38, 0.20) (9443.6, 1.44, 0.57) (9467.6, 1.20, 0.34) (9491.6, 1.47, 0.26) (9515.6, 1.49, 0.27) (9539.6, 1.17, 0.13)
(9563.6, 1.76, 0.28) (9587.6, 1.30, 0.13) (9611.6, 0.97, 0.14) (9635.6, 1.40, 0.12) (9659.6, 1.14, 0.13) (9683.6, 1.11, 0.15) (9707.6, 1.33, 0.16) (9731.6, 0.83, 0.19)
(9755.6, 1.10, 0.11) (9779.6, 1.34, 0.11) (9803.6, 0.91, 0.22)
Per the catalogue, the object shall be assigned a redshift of 0.177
